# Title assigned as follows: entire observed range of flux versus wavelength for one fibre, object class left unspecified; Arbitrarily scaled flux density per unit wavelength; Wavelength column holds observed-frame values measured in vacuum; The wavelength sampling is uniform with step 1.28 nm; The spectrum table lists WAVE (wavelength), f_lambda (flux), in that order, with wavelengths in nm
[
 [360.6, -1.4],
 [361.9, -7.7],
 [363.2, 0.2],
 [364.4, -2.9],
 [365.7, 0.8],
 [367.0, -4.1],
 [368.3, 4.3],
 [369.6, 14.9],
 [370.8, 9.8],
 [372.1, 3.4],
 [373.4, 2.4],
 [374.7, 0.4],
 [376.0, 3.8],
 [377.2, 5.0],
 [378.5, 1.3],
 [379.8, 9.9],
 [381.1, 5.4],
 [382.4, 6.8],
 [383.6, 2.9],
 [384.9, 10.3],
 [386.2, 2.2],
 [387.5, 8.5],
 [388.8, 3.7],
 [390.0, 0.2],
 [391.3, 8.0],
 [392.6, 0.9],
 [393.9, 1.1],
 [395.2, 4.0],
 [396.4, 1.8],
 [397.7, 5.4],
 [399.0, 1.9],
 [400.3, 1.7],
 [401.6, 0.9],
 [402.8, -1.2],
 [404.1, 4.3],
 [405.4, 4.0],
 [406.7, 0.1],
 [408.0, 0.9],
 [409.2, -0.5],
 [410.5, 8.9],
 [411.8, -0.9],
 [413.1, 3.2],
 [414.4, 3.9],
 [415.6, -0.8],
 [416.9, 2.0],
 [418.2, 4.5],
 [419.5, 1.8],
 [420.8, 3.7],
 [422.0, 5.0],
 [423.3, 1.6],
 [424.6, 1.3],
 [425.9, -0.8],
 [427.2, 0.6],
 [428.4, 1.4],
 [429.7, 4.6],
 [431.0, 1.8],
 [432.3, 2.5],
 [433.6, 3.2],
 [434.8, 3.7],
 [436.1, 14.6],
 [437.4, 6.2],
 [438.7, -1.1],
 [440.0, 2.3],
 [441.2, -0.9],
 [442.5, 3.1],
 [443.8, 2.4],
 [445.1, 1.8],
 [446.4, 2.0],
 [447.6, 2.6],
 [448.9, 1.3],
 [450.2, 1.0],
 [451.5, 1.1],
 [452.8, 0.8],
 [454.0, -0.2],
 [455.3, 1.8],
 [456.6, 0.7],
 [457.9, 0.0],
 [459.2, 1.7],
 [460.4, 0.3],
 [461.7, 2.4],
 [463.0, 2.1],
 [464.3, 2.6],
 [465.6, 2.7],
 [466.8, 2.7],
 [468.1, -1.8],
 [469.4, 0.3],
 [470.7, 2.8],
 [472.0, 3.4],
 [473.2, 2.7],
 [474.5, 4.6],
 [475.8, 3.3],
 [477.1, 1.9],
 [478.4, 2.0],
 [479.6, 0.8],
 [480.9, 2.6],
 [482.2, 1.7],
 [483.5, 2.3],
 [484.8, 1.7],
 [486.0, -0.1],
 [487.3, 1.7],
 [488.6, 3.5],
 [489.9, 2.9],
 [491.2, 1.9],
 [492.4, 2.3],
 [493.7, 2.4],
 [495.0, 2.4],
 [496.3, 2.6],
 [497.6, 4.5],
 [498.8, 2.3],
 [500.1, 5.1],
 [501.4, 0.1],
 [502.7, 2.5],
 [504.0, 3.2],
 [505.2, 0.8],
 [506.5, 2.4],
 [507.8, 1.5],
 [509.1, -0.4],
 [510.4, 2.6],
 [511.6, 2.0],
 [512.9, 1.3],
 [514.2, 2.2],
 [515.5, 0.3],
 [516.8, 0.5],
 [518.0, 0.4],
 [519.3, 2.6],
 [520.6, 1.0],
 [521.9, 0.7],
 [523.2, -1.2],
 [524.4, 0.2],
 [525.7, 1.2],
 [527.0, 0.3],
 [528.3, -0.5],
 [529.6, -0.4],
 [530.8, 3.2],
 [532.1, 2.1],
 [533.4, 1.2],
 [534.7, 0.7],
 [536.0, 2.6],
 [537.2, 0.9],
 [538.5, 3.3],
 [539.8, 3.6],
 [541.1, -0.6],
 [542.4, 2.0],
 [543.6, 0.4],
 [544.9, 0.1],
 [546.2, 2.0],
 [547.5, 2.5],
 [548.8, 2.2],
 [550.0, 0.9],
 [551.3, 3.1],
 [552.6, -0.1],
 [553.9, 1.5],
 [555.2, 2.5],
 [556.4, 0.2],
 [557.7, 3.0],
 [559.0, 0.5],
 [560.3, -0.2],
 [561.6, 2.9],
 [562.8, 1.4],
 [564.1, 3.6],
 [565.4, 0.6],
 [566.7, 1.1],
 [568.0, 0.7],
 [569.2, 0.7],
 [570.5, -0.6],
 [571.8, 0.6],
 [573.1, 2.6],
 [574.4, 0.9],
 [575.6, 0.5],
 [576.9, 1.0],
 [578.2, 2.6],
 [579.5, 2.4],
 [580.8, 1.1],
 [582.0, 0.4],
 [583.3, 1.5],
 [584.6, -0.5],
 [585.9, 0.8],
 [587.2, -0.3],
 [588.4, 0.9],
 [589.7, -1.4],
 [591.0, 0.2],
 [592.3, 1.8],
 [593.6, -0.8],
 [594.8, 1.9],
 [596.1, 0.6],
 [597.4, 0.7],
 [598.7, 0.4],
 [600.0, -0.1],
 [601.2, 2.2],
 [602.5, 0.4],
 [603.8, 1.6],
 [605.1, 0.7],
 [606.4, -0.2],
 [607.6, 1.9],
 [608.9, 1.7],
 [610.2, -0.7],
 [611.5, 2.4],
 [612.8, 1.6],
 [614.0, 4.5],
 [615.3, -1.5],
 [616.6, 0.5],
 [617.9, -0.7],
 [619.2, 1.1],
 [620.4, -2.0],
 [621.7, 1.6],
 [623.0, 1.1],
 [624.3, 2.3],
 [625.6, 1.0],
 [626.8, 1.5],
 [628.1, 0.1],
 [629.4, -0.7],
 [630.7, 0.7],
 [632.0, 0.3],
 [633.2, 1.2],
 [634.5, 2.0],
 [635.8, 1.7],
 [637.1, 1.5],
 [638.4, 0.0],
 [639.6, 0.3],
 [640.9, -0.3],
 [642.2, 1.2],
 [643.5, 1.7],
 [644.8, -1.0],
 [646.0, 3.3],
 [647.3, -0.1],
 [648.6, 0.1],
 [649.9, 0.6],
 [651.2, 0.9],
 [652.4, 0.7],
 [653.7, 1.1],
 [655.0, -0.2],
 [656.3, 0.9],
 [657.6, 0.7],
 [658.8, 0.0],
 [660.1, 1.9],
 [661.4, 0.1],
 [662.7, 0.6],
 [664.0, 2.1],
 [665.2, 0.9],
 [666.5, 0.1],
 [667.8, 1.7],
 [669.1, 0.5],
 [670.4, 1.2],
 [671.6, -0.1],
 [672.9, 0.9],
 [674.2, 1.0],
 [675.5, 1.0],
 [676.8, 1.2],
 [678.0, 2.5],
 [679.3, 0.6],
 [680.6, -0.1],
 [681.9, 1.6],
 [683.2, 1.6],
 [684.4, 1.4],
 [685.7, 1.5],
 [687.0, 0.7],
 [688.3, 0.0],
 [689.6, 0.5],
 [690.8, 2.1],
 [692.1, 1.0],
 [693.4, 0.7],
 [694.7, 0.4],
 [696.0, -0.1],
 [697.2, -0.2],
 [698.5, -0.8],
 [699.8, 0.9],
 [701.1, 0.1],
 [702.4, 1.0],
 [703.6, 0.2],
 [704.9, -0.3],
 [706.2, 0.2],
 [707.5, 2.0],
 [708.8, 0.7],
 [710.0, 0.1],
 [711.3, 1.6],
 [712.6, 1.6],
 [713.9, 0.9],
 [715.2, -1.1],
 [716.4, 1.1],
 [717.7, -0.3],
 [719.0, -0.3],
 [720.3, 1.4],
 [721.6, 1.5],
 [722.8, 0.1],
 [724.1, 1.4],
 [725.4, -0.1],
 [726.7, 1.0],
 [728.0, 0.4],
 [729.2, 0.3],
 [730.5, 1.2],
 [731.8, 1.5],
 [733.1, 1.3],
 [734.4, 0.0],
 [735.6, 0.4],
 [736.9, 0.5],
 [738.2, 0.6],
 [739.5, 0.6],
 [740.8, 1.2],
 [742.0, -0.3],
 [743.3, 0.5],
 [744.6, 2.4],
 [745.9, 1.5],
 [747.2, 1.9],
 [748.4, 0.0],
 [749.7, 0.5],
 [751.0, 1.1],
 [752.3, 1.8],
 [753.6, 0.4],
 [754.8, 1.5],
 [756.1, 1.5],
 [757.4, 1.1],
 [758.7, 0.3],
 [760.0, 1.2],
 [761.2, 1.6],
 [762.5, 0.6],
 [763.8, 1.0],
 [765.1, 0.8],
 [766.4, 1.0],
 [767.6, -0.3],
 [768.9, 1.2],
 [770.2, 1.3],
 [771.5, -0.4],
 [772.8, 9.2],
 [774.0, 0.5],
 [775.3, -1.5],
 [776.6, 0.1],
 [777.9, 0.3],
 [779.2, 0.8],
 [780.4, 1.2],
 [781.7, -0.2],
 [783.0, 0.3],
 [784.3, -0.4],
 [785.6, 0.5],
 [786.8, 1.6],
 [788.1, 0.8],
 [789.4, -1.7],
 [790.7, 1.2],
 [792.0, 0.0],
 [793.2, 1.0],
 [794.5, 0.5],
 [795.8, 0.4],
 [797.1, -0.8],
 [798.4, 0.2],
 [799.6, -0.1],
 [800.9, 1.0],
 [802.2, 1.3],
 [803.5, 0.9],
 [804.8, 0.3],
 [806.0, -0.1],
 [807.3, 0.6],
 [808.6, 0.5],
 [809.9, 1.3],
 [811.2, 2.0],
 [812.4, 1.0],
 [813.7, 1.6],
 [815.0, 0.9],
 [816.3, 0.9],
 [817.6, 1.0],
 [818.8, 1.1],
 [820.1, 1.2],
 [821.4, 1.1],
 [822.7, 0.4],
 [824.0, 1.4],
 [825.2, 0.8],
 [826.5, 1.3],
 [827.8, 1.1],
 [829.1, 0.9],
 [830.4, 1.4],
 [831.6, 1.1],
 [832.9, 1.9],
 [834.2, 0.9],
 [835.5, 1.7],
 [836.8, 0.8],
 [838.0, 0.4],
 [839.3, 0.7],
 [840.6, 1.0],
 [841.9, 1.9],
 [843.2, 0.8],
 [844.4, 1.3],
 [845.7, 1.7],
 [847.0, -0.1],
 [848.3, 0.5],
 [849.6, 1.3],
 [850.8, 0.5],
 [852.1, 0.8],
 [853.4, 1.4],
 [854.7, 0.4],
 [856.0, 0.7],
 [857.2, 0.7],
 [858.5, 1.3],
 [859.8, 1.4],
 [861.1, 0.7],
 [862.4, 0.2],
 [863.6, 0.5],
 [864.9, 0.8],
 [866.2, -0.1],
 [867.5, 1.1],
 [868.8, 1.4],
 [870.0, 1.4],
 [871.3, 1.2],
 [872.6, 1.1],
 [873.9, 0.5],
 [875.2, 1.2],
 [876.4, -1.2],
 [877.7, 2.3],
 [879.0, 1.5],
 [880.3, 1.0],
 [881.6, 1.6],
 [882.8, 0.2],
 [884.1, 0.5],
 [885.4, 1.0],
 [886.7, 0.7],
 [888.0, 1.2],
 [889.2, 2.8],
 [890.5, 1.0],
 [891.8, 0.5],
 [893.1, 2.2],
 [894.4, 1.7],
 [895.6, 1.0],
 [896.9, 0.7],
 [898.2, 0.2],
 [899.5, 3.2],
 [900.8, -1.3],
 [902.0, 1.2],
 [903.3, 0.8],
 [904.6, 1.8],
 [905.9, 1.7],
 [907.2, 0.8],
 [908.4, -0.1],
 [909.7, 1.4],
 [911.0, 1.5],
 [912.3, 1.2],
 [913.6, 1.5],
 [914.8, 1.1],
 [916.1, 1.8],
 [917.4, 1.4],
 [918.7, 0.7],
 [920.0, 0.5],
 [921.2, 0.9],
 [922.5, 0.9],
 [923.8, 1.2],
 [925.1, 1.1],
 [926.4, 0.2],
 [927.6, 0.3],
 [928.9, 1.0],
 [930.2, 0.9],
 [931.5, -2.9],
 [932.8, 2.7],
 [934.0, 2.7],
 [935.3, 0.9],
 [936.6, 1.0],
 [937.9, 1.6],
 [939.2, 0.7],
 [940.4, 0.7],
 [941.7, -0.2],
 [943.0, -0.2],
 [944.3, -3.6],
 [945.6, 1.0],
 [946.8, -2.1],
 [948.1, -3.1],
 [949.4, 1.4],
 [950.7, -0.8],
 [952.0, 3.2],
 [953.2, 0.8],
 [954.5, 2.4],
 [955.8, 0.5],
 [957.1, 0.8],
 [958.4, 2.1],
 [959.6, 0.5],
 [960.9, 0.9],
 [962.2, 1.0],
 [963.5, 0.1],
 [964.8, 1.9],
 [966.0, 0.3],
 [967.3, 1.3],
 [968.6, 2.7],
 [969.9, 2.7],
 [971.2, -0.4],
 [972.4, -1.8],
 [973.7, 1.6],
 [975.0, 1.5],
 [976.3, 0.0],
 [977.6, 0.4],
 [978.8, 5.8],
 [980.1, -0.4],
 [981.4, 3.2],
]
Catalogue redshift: 1.072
